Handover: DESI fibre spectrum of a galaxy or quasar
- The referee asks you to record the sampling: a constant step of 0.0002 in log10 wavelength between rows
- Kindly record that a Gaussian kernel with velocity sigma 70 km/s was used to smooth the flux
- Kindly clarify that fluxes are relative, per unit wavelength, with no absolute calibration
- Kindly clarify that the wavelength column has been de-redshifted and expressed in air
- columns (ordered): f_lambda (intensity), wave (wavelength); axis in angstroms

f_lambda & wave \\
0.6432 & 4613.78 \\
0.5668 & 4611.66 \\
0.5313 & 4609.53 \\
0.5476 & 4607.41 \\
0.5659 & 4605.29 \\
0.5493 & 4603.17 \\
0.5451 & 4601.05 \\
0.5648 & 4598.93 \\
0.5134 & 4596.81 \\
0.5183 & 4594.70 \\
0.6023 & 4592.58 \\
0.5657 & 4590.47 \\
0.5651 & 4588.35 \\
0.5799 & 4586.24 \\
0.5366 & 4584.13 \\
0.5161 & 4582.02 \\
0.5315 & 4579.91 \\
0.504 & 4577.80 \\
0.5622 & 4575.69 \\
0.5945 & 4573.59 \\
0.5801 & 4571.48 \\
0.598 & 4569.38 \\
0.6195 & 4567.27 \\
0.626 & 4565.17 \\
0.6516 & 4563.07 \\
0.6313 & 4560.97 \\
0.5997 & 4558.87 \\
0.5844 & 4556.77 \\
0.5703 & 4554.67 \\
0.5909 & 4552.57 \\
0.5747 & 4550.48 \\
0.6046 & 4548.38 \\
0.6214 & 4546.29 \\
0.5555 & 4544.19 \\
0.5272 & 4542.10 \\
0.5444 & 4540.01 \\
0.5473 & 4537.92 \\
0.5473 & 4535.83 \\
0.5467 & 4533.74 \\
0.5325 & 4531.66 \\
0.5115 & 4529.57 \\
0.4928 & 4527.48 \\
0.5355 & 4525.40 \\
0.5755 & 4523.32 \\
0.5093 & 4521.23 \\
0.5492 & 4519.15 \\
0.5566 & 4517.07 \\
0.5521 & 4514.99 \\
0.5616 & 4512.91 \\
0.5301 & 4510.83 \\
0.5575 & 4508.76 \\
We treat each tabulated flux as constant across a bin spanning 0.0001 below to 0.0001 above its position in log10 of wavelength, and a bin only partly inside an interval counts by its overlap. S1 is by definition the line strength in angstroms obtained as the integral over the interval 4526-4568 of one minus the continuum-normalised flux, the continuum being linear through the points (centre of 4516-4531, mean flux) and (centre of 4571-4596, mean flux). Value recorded -2.5 angstroms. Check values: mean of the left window 0.533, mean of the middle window 0.573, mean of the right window 0.554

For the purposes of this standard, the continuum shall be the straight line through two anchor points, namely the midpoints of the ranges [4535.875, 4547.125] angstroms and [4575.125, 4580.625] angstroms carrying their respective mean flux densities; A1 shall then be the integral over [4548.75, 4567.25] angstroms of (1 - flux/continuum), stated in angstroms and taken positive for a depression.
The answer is -2.0 angstroms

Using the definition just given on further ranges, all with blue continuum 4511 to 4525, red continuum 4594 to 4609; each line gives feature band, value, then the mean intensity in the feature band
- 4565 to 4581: -0.8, 0.574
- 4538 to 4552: -0.6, 0.57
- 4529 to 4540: 0.2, 0.539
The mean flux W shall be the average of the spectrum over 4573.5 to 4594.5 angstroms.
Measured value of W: 0.553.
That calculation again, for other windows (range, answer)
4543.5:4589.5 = 0.582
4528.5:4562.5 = 0.569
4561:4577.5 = 0.602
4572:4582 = 0.546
